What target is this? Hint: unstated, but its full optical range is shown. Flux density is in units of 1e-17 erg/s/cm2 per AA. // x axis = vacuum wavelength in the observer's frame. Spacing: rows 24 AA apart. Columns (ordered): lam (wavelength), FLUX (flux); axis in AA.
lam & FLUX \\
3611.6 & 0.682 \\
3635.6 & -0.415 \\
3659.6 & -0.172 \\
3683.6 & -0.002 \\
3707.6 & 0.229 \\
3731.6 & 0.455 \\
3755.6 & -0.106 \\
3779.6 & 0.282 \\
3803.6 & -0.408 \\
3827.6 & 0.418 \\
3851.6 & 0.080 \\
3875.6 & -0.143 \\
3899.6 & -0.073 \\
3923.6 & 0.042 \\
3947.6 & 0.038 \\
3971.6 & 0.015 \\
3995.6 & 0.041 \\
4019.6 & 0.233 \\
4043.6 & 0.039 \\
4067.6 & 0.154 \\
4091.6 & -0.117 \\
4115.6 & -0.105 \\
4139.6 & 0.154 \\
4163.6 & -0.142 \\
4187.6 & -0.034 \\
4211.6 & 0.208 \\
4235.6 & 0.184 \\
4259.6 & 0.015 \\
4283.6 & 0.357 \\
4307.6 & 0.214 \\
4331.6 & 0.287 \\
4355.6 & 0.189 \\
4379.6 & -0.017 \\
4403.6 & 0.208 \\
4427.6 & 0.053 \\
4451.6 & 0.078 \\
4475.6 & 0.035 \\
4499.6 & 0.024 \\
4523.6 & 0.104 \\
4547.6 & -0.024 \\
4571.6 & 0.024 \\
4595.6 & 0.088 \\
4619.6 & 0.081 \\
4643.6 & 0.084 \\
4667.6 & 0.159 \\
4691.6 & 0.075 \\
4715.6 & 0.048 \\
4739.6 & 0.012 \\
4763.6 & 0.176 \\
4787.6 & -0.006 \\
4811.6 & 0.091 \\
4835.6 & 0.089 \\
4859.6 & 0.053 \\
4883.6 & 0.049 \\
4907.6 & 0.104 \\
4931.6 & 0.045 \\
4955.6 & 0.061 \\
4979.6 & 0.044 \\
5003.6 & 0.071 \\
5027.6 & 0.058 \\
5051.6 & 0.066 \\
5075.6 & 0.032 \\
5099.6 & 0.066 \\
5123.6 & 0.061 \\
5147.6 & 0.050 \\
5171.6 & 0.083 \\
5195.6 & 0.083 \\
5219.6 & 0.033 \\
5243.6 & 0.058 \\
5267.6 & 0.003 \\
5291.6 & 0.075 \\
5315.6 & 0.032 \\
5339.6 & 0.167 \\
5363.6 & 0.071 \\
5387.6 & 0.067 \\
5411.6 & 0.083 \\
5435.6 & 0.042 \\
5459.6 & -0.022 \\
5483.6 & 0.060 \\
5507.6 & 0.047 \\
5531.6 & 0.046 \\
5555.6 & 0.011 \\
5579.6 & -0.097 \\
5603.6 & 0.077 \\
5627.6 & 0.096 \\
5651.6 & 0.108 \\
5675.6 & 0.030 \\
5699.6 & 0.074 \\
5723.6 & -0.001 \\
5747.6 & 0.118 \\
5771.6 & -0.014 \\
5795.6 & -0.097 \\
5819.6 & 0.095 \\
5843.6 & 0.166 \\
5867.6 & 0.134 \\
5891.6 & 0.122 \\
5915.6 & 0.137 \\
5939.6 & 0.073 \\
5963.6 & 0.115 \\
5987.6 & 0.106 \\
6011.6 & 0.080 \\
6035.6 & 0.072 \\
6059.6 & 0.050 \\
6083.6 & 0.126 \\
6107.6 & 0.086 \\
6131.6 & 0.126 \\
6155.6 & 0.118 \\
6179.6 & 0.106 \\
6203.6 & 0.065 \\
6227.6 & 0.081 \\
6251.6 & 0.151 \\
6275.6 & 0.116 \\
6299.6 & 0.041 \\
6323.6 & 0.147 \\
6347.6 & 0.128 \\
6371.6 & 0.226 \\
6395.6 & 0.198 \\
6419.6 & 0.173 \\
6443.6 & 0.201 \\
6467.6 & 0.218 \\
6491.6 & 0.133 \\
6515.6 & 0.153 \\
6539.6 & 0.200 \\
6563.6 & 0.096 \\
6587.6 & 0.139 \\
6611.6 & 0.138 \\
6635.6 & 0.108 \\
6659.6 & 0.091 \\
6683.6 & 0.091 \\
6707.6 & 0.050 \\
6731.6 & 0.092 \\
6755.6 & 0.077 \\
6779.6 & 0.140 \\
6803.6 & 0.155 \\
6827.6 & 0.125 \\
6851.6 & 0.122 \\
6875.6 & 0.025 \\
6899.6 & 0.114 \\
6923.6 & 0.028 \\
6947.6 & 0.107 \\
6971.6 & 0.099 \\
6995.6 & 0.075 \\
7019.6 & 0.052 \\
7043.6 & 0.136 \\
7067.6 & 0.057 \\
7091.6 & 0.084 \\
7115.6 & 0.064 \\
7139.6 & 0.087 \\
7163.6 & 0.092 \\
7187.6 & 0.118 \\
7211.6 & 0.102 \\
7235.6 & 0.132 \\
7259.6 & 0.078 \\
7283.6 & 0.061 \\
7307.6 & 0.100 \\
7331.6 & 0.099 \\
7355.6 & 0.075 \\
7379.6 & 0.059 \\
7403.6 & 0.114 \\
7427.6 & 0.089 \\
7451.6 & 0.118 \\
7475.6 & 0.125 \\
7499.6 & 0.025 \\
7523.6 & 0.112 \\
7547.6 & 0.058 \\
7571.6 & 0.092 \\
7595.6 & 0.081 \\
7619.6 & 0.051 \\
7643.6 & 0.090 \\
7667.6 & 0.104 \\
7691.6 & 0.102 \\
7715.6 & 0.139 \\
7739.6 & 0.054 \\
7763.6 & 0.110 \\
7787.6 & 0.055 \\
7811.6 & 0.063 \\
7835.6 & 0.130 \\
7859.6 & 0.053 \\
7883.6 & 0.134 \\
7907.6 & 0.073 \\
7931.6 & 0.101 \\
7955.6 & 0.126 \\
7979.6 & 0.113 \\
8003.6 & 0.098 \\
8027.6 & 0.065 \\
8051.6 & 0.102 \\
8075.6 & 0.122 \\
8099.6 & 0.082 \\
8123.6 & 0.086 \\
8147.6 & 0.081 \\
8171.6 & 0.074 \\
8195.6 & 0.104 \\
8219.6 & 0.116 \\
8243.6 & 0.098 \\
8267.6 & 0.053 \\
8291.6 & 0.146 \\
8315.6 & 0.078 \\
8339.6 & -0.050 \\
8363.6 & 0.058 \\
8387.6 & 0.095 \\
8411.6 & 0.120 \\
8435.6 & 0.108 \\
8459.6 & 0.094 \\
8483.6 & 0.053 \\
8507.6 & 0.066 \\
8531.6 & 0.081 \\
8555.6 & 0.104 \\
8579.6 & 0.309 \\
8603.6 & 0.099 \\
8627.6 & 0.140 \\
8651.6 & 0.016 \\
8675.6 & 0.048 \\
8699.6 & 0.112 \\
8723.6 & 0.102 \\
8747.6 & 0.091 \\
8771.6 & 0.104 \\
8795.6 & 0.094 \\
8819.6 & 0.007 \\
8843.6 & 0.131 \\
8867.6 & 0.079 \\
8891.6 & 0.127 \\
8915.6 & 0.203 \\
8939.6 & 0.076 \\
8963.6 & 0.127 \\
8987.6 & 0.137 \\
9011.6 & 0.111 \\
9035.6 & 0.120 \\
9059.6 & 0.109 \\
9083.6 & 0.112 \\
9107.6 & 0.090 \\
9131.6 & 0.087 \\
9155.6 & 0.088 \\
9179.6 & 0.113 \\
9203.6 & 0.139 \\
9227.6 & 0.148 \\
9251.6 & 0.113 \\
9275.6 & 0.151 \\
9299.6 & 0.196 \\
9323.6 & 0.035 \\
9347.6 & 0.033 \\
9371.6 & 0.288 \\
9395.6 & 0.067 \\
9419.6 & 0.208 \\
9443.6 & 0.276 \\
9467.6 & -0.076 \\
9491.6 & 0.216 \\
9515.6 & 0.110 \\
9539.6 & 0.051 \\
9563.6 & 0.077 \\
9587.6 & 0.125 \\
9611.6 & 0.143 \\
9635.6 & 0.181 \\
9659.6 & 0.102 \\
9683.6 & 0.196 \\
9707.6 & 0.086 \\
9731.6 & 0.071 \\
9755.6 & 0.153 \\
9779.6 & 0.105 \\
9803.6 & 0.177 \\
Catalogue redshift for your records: 1.300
